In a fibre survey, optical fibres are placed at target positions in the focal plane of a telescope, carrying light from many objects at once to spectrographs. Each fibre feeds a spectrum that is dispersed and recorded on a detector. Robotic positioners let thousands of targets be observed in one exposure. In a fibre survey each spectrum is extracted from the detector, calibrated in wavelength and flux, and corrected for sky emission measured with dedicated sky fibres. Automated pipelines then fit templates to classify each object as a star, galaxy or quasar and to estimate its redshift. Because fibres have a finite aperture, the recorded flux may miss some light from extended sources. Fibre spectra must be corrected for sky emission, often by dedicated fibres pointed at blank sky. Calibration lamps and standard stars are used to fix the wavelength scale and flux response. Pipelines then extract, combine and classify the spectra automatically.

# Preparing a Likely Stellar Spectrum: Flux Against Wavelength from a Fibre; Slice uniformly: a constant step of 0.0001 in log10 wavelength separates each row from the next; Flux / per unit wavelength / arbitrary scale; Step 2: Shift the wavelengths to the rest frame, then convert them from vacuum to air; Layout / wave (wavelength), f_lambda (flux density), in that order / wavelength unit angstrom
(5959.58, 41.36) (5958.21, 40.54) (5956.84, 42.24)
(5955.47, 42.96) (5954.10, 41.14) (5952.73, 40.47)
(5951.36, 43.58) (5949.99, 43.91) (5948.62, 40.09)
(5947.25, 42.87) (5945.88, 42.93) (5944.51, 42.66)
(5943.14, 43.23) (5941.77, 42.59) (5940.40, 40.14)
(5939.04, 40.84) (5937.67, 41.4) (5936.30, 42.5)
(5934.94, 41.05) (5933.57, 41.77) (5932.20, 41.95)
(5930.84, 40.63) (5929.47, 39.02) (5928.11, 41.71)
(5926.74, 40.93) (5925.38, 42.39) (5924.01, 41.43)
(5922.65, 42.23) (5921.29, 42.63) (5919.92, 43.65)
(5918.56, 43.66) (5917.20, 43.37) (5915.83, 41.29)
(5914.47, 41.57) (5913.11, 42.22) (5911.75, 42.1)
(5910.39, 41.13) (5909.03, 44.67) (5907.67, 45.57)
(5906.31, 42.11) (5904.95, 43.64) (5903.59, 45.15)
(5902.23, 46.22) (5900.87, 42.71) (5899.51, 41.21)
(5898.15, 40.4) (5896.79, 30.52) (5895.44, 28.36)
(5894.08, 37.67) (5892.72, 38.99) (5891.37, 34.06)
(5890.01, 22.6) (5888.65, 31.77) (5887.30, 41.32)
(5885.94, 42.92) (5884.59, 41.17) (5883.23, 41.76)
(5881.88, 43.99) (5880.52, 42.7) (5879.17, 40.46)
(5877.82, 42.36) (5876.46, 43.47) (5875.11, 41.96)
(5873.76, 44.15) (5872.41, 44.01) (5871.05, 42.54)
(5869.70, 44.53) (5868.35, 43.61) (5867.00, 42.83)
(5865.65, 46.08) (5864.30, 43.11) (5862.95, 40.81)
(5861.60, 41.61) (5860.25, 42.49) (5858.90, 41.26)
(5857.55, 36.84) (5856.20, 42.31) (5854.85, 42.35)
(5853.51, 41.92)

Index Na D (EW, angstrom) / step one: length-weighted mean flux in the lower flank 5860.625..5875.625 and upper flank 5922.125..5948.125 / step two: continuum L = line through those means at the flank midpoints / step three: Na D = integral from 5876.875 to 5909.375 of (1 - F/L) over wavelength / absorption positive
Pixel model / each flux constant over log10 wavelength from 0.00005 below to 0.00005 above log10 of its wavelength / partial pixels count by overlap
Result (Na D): 2.3 angstrom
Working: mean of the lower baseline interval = 43.2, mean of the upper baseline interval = 41.7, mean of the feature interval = 39.7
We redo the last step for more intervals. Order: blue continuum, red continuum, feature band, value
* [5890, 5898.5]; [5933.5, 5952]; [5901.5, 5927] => -3.99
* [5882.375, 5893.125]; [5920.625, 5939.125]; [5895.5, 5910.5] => -1.17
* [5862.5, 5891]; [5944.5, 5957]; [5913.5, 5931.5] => 0.00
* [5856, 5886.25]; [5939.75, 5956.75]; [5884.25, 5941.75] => 2.46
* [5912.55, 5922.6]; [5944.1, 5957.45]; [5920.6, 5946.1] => 0.47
